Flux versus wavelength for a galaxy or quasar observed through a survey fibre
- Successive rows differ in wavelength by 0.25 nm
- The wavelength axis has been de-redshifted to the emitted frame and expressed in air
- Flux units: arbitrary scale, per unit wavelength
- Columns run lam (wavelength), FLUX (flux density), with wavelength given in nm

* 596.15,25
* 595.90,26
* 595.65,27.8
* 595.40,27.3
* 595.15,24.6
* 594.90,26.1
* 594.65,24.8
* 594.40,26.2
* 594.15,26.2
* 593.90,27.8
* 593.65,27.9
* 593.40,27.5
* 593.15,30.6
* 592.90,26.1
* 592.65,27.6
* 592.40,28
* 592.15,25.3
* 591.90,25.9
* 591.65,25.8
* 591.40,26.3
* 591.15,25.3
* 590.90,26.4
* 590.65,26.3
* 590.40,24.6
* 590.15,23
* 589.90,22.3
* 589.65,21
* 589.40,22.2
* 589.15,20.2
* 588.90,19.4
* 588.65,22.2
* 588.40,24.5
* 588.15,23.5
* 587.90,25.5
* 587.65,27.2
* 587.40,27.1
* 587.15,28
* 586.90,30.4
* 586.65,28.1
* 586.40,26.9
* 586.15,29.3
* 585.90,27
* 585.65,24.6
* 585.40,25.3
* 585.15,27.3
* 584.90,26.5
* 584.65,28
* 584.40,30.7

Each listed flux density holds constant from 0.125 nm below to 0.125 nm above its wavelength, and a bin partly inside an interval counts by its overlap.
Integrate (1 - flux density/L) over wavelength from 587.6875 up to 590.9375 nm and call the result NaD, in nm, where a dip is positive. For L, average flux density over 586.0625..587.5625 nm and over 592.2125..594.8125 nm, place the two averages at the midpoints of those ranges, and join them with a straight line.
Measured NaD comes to 0.55 nm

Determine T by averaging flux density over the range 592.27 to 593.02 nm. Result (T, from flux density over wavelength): 27.2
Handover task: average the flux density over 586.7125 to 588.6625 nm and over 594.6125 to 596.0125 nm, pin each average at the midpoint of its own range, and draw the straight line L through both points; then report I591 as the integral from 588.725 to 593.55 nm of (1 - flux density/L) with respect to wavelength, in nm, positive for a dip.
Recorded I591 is 0.246 nm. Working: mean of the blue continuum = 26.3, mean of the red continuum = 26.2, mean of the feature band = 24.9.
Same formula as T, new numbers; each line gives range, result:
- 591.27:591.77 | 26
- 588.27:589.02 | 22.1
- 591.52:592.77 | 26.5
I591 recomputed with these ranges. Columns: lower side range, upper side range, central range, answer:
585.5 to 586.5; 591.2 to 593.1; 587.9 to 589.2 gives 0.21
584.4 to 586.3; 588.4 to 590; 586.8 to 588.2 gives -0.18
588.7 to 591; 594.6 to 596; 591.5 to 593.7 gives -0.24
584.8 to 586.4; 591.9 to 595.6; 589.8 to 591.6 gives 0.12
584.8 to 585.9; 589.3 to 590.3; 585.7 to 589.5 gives -0.20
